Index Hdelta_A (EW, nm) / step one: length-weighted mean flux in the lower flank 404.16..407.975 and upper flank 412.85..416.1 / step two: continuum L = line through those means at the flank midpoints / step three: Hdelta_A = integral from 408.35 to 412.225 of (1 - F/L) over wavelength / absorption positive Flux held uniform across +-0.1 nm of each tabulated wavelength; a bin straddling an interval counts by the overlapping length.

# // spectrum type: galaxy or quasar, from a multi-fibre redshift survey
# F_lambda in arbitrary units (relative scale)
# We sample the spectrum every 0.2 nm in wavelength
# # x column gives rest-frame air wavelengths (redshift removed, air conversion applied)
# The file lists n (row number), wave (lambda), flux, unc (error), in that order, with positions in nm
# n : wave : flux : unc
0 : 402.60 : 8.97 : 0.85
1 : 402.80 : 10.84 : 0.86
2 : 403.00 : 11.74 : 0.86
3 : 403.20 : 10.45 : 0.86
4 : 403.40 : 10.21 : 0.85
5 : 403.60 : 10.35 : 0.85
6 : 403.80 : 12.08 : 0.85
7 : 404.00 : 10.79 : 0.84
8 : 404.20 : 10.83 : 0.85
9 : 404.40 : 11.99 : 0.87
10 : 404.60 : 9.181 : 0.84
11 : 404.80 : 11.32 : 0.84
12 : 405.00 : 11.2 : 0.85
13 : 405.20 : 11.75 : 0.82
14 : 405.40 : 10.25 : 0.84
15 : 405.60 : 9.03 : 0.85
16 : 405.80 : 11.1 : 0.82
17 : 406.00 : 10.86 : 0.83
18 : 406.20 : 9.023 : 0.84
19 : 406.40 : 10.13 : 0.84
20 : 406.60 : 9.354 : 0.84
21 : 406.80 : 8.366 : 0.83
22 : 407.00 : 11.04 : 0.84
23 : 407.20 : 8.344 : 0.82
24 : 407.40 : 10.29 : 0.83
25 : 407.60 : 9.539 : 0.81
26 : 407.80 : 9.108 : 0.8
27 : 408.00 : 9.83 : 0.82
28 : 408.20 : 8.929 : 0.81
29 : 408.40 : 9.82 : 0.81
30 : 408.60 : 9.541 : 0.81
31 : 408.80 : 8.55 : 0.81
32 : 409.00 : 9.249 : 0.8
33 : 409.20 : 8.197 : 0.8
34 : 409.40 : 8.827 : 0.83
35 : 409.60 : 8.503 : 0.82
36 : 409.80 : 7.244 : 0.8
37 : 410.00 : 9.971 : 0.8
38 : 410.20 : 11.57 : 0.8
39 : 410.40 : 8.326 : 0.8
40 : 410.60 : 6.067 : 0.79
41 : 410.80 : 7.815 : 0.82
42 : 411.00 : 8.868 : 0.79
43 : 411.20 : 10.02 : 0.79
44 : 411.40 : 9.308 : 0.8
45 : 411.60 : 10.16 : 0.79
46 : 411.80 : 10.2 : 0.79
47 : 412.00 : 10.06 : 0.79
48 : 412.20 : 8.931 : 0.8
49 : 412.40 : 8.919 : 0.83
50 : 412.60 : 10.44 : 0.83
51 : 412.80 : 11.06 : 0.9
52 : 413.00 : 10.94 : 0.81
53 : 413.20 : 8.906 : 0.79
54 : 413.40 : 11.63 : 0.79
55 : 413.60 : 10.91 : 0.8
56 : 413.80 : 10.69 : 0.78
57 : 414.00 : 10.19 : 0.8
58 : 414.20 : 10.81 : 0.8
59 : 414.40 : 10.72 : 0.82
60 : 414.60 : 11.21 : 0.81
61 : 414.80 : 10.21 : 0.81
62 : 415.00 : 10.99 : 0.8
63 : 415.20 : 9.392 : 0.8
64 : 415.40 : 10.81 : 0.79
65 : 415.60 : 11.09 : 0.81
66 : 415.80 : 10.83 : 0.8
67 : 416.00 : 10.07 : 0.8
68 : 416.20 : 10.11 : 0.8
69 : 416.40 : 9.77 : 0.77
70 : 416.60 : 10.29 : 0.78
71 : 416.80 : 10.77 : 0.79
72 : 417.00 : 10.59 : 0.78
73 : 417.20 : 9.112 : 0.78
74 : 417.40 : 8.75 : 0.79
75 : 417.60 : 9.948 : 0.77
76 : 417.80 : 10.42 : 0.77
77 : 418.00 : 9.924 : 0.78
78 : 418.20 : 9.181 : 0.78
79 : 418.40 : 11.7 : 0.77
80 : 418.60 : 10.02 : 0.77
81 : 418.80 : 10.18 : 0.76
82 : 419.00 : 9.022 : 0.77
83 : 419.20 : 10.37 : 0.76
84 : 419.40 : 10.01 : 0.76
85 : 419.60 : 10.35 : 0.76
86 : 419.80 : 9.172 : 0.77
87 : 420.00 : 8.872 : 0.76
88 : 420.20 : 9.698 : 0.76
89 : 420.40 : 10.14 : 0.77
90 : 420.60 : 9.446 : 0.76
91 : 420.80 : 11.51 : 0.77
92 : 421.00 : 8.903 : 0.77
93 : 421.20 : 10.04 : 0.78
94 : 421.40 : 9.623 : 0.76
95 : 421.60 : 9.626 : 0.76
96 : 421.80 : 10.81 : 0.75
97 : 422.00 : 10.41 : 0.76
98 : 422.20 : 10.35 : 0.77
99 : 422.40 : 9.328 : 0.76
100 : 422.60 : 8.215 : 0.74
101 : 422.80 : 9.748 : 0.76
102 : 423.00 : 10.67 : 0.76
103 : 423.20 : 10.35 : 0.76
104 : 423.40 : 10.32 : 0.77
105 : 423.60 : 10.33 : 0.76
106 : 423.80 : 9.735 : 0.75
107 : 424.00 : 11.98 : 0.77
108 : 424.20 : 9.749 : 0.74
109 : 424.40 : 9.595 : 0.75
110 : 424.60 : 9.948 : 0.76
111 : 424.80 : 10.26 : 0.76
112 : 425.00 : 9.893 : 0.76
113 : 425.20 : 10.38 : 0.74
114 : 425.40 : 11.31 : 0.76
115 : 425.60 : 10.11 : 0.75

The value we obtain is 0.49 nm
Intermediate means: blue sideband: 10.1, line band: 9.05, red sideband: 10.6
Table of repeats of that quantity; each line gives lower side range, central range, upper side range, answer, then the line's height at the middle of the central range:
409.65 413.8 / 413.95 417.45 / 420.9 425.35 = -0.22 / 9.74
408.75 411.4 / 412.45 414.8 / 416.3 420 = -0.34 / 9.27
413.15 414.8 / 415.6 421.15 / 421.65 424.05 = 0.22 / 10.4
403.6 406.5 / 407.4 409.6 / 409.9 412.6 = 0.16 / 9.9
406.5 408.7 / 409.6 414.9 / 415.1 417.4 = 0.04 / 9.86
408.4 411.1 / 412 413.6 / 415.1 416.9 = -0.11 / 9.51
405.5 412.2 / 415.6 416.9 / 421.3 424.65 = -0.09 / 9.69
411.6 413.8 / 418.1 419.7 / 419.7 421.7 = -0.05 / 9.82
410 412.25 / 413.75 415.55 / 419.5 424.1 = -0.20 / 9.49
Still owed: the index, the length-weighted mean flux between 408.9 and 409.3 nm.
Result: 8.72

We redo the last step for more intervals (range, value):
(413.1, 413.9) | 10.5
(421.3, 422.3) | 10.2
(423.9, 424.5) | 10.4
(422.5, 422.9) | 8.98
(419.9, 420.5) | 9.57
